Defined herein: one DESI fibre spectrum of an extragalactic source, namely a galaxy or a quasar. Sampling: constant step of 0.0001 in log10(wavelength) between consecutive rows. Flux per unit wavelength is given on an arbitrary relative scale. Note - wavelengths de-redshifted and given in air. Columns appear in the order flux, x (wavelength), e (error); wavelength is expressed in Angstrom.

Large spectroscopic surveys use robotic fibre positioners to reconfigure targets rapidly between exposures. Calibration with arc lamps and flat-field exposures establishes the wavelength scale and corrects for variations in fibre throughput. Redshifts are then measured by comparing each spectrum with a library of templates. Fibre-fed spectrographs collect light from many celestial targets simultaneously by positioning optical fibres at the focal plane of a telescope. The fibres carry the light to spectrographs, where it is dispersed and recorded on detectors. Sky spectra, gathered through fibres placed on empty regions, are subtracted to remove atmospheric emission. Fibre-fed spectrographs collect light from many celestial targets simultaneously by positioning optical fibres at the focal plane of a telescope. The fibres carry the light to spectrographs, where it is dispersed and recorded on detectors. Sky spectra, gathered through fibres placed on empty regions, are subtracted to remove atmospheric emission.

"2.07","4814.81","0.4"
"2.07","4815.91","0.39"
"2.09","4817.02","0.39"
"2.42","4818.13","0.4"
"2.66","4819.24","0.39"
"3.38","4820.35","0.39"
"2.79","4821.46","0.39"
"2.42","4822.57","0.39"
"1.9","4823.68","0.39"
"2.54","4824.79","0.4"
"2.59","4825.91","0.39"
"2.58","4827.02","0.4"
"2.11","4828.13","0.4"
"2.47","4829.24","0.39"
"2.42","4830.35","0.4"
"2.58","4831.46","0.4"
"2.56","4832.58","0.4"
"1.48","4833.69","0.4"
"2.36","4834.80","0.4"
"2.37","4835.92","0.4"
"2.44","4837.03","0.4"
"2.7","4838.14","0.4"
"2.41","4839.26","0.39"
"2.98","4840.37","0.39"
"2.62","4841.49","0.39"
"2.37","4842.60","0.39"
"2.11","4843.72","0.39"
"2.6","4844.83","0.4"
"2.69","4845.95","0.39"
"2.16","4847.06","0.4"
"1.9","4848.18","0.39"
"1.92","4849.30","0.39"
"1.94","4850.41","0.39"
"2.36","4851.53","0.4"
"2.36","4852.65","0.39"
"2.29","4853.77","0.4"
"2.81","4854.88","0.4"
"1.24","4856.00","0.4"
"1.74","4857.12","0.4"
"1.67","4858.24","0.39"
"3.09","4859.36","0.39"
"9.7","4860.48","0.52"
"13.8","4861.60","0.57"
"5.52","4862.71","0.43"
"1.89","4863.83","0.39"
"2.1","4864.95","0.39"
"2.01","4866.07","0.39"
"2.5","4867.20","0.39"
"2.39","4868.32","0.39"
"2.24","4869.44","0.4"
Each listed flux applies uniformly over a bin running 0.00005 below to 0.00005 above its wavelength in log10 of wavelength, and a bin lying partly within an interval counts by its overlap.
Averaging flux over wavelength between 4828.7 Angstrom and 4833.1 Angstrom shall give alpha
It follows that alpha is 2.51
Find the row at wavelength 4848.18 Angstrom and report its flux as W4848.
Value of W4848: 1.9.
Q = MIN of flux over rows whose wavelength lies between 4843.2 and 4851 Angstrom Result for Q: 1.9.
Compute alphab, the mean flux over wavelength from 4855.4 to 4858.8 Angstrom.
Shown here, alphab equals 1.56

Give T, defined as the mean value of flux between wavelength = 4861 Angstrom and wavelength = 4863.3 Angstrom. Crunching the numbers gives 9.6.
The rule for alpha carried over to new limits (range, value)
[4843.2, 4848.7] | 2.3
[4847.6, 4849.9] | 1.91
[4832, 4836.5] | 2.19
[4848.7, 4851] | 1.93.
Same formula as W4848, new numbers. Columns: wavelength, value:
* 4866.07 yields 2.01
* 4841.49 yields 2.62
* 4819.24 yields 2.66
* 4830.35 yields 2.42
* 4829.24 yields 2.47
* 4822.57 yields 2.42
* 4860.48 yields 9.7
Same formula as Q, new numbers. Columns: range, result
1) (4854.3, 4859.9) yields 1.24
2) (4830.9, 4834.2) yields 1.48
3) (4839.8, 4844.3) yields 2.11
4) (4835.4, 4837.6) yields 2.37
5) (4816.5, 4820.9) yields 2.09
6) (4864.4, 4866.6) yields 2.01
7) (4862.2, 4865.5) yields 1.89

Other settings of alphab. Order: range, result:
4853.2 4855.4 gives 2.55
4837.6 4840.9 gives 2.69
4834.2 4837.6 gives 2.38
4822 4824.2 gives 2.17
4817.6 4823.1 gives 2.74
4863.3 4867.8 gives 2.13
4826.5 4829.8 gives 2.39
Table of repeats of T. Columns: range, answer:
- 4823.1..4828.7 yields 2.34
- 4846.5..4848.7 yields 2.04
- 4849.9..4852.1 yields 2.15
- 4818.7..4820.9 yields 3.02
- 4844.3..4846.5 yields 2.64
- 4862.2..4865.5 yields 3.14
